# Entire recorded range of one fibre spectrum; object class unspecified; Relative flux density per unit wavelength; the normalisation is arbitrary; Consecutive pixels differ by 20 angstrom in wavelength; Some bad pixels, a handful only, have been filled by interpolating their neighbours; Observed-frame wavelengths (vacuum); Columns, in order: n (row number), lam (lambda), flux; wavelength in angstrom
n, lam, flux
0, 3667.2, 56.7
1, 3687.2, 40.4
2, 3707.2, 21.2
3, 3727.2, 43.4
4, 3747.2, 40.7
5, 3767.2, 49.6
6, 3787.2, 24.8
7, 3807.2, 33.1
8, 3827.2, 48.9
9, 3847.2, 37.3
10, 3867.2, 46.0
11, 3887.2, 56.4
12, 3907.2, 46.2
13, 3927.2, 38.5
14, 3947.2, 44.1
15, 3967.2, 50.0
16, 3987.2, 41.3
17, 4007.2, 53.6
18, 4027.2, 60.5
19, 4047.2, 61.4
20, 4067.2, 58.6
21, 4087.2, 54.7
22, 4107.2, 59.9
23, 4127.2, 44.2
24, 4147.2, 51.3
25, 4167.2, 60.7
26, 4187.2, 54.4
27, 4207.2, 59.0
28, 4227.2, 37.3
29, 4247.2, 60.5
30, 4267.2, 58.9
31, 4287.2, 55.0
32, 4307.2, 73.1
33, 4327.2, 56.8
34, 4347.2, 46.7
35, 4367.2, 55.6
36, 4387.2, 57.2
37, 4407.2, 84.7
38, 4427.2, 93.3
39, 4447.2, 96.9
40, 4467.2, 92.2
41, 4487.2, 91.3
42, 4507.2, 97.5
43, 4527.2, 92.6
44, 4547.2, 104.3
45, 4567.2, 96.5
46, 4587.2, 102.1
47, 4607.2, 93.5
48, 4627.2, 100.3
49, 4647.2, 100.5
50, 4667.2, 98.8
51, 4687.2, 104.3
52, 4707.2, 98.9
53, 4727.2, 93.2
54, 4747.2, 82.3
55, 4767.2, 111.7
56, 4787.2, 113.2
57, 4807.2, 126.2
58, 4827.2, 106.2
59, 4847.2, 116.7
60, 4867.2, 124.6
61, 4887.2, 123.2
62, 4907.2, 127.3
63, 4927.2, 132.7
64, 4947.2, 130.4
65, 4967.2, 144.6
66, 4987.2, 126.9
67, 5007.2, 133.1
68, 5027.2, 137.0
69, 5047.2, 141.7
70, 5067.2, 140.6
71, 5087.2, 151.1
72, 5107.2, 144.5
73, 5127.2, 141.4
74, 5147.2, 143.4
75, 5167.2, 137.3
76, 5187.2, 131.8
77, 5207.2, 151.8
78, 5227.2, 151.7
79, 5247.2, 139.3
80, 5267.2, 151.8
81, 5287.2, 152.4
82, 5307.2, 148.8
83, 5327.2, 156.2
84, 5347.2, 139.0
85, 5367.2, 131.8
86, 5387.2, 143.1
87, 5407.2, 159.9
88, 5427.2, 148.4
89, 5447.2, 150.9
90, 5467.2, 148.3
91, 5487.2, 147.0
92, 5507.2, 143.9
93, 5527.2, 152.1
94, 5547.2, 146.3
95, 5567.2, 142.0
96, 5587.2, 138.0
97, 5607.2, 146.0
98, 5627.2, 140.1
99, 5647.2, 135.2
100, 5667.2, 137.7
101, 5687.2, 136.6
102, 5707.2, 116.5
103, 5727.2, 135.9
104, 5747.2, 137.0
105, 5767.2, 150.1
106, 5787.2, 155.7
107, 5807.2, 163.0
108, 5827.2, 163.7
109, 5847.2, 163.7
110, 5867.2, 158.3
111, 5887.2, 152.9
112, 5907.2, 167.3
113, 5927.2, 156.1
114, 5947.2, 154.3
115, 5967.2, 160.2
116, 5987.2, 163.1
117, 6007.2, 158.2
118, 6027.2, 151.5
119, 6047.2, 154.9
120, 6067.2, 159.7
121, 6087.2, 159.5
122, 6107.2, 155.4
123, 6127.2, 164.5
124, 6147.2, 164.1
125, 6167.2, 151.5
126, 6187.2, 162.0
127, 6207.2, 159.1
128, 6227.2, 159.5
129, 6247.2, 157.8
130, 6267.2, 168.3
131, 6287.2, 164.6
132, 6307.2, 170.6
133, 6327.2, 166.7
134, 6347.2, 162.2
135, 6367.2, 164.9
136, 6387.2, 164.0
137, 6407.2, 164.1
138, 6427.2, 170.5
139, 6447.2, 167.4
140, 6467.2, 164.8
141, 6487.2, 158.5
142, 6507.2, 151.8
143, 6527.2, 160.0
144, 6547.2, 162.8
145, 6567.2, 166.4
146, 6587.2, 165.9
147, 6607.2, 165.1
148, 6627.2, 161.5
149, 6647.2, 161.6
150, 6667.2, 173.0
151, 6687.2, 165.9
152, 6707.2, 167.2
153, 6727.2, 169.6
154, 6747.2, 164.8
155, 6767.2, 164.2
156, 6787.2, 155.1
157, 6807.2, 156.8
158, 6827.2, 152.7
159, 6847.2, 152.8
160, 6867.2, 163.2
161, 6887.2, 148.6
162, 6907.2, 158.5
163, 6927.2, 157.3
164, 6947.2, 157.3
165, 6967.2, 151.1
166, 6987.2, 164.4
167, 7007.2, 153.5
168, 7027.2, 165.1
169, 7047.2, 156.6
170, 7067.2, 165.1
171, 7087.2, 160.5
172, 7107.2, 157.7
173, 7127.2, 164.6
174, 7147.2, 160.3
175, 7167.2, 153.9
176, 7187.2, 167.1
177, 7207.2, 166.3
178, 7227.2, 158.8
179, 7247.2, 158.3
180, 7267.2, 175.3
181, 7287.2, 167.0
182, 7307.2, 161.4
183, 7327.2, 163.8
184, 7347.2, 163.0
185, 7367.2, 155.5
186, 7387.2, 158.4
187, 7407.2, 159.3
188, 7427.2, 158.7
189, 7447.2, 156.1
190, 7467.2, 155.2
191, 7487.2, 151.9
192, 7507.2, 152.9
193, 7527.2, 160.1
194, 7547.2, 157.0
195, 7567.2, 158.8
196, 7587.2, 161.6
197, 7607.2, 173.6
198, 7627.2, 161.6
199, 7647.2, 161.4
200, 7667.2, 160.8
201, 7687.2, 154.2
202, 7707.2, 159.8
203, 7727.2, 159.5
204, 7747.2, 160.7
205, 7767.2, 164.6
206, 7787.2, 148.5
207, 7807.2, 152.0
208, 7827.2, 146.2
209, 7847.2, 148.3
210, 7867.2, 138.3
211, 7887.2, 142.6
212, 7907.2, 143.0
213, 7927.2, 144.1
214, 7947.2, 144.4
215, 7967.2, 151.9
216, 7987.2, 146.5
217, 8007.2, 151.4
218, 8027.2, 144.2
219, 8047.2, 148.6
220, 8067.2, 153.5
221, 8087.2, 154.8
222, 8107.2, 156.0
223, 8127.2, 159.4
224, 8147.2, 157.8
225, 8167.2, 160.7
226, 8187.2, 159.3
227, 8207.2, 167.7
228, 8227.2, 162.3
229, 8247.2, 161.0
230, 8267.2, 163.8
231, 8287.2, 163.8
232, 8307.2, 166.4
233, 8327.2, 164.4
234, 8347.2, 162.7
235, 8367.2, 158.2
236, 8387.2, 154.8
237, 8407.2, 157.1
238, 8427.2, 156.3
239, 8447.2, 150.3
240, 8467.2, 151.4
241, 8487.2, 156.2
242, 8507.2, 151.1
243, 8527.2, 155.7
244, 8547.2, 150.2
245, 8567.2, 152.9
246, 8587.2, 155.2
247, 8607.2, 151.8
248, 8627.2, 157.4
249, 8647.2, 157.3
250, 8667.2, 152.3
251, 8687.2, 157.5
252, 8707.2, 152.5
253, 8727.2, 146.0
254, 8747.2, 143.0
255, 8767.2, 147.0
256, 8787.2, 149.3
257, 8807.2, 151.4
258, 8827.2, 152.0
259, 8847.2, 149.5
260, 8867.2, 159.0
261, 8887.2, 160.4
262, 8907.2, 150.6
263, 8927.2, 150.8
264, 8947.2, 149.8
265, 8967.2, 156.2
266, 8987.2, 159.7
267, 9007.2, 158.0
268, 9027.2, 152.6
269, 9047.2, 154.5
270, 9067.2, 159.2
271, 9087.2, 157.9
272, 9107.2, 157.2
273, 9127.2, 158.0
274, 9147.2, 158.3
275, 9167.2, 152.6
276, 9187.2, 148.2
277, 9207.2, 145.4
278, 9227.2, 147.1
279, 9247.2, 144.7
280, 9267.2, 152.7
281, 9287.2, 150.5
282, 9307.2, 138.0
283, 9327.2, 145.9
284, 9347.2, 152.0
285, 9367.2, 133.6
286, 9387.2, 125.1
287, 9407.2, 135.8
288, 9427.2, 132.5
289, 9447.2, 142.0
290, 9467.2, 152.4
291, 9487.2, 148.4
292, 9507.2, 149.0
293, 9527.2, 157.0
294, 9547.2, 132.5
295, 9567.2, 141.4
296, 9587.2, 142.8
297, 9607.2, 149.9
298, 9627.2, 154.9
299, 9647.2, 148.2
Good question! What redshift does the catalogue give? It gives 0.102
